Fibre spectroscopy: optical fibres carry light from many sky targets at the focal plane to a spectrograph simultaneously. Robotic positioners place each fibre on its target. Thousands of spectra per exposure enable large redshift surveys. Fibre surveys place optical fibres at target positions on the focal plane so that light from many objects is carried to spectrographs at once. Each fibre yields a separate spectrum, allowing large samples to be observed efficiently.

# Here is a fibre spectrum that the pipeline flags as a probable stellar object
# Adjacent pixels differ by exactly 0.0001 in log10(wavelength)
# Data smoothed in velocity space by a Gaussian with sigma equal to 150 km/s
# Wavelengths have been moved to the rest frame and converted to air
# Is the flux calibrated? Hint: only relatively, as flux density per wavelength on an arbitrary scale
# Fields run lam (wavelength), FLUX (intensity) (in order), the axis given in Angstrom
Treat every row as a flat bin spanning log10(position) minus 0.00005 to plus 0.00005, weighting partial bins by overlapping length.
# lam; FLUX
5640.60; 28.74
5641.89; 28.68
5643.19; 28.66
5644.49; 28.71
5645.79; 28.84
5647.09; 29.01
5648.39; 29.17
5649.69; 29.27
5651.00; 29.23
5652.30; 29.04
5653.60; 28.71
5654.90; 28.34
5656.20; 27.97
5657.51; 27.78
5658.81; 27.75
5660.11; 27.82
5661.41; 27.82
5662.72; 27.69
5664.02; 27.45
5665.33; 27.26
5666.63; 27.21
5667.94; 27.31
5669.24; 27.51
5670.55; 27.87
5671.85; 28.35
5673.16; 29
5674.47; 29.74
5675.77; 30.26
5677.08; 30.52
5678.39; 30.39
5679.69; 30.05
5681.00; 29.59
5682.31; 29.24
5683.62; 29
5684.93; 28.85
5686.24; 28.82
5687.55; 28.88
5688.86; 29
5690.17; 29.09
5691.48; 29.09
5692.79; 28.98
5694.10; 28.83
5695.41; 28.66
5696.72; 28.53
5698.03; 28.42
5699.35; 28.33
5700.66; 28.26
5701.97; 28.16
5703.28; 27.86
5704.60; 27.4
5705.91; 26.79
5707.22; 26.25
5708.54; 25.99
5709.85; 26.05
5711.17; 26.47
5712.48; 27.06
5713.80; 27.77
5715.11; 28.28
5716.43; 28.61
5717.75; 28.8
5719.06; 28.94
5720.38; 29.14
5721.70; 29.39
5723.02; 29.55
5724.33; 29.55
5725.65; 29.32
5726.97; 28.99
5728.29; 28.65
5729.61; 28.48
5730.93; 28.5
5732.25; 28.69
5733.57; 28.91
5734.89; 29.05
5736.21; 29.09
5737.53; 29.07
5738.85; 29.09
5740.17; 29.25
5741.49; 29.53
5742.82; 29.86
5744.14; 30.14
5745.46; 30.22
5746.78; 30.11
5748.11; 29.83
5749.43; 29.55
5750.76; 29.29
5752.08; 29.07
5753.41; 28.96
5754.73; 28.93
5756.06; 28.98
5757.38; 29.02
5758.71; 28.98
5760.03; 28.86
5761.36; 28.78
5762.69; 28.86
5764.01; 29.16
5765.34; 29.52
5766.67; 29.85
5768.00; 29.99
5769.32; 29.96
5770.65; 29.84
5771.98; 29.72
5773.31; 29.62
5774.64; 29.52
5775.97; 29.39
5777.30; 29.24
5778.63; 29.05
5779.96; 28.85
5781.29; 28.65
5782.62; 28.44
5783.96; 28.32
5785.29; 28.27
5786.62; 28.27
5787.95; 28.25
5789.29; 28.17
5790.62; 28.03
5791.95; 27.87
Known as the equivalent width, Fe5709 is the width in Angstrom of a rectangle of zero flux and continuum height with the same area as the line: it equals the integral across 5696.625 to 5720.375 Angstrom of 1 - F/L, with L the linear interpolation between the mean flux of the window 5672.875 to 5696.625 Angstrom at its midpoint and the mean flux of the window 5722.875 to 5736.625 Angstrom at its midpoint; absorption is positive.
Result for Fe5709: 1.2 Angstrom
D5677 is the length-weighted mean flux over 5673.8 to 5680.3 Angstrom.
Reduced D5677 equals 30.2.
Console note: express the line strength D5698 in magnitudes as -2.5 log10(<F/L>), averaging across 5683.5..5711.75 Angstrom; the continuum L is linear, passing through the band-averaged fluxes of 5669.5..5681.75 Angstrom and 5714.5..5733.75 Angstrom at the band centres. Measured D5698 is 0.04 mag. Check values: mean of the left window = 29.5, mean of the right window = 28.9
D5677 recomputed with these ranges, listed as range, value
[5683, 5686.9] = 28.9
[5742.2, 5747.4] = 30.1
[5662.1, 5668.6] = 27.4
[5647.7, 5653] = 29.1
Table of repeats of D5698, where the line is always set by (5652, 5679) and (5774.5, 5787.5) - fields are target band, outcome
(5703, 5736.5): 0.01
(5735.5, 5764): -0.02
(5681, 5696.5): -0.02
